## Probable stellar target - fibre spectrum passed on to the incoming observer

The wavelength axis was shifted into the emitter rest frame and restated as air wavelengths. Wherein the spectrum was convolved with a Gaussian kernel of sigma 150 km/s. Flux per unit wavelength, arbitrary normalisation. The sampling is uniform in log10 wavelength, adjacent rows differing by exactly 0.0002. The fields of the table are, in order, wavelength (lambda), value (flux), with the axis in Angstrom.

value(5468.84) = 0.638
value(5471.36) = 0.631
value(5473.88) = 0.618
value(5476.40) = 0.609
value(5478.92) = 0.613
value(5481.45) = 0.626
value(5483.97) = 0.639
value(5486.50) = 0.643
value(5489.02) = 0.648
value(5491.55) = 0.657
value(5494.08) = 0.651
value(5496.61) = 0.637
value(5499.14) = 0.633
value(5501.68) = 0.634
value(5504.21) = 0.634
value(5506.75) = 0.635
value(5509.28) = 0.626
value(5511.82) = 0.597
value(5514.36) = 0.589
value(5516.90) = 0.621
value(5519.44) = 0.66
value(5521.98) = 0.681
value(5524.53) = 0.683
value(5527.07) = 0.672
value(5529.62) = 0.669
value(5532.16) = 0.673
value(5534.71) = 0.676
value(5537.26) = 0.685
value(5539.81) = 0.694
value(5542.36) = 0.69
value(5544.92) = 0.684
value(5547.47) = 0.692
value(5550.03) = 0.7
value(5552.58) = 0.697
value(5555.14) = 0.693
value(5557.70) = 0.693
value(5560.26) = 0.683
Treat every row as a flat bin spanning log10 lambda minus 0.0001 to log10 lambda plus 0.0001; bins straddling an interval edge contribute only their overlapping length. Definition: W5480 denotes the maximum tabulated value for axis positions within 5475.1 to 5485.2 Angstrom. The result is 0.639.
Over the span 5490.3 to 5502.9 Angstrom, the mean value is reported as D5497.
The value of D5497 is 0.642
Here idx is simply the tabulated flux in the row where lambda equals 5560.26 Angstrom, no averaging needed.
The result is 0.683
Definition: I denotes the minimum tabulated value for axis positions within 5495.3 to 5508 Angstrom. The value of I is 0.633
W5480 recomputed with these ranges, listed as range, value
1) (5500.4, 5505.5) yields 0.634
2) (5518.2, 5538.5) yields 0.685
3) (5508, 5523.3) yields 0.681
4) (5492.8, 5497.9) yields 0.651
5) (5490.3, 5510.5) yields 0.657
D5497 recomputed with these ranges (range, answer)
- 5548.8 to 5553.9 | 0.699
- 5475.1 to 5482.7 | 0.616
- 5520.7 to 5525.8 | 0.682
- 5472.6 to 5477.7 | 0.614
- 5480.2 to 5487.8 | 0.637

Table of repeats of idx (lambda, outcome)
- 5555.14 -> 0.693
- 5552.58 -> 0.697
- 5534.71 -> 0.676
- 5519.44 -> 0.66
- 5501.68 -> 0.634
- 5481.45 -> 0.626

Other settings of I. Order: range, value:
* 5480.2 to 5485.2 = 0.626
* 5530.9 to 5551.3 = 0.673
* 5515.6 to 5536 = 0.621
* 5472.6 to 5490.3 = 0.609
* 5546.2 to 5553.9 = 0.692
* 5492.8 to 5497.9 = 0.637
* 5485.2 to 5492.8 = 0.643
